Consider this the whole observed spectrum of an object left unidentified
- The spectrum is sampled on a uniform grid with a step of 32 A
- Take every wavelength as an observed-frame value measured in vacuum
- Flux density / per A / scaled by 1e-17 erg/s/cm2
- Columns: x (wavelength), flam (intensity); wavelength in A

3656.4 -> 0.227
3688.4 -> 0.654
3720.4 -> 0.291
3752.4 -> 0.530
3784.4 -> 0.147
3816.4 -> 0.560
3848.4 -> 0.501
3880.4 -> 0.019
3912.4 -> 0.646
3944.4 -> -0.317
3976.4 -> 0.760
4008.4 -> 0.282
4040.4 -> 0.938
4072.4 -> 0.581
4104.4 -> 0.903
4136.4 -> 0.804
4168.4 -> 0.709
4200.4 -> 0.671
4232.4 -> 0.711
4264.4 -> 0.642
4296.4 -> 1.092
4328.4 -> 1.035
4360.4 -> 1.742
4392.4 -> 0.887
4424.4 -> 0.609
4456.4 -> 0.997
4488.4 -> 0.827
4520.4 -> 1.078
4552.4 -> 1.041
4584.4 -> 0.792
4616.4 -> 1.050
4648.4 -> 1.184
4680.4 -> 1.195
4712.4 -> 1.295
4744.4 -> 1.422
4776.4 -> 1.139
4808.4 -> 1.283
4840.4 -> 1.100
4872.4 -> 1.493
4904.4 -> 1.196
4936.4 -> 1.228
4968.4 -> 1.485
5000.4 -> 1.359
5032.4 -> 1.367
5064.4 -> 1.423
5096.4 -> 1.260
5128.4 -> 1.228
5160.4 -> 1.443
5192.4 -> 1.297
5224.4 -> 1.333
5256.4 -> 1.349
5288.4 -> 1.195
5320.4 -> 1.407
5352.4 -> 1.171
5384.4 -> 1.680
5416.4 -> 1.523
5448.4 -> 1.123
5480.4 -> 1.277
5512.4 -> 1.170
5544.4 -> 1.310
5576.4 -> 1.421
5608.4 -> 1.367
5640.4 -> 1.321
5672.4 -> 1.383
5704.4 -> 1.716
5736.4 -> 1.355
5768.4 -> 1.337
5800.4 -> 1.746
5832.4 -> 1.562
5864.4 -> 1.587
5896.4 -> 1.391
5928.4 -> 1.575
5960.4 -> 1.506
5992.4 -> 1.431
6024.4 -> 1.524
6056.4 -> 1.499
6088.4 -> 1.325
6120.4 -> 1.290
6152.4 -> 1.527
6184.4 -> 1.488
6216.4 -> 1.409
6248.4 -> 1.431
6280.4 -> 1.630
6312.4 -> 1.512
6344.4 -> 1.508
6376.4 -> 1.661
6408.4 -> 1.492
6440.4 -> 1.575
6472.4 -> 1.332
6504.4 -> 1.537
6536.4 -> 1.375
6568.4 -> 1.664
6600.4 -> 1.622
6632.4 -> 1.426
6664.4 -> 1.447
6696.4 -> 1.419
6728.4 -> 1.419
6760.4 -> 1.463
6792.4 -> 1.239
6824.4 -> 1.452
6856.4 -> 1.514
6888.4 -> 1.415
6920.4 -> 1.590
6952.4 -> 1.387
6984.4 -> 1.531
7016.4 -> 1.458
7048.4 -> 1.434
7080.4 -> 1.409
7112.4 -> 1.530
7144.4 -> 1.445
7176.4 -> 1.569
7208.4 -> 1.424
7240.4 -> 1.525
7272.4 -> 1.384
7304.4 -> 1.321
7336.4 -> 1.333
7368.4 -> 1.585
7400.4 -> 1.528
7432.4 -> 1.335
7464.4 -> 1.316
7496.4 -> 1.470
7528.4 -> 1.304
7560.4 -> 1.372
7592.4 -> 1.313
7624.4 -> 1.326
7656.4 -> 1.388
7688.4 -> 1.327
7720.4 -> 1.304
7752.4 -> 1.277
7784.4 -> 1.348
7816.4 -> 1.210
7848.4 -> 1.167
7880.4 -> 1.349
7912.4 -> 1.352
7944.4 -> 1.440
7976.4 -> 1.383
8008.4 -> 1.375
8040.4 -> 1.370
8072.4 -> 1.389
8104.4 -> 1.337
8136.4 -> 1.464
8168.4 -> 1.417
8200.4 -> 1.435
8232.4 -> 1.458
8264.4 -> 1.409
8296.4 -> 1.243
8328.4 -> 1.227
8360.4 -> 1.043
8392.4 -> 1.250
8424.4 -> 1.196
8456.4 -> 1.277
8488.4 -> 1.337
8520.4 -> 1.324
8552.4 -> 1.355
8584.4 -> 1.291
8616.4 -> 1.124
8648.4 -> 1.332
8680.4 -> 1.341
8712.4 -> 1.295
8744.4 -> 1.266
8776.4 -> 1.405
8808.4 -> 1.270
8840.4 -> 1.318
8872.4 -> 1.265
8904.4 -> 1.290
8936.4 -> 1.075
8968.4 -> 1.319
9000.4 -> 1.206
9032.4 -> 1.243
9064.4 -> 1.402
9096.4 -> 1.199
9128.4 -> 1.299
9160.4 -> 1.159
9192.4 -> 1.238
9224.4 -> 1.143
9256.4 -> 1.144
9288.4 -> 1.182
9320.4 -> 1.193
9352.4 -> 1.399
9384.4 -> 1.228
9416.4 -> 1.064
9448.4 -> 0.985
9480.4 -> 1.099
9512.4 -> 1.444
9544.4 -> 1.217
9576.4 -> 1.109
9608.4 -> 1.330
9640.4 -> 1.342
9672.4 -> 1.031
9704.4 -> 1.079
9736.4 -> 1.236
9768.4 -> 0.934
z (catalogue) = 0.087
